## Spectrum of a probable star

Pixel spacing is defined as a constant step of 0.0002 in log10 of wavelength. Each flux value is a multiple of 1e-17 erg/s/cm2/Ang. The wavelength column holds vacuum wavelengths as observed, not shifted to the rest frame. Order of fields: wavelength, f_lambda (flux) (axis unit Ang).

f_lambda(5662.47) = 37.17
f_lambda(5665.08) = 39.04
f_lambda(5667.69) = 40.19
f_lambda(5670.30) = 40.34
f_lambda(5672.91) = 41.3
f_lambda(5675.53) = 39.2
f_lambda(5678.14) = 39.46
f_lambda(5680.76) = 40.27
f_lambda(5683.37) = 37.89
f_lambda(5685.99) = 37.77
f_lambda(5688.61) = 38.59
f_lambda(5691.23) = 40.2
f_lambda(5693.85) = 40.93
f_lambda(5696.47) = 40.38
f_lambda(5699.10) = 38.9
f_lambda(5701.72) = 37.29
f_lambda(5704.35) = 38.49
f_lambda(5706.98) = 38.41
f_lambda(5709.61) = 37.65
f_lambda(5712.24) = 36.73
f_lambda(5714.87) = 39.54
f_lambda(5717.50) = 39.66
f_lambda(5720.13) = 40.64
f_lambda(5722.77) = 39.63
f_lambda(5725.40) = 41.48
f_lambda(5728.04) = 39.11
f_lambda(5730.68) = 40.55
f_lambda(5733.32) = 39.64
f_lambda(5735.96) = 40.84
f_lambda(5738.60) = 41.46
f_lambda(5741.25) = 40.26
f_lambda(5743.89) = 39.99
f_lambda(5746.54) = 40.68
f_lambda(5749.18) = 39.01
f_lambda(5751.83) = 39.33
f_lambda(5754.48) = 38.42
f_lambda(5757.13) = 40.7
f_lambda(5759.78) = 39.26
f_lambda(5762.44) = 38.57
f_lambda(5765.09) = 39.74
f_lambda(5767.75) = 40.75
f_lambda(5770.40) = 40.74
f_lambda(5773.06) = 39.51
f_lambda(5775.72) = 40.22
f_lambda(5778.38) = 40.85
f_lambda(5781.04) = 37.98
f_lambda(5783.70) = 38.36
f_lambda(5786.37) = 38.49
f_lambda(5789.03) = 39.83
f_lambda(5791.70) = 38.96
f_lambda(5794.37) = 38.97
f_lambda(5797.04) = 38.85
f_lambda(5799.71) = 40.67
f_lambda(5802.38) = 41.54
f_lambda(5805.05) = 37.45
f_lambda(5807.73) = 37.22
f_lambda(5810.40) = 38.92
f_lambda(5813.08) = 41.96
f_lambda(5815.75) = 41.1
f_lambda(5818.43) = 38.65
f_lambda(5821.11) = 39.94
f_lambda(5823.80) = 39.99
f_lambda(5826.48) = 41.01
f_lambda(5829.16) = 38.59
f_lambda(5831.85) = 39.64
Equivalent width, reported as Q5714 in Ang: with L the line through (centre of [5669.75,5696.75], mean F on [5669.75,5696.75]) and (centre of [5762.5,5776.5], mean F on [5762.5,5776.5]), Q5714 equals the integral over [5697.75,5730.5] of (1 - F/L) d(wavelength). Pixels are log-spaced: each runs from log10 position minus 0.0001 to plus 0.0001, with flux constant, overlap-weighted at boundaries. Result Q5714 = 0.6 Ang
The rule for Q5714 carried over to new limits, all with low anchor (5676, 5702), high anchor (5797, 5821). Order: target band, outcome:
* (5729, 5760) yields -0.5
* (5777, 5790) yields 0.2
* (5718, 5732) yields -0.3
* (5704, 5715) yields 0.4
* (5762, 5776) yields -0.2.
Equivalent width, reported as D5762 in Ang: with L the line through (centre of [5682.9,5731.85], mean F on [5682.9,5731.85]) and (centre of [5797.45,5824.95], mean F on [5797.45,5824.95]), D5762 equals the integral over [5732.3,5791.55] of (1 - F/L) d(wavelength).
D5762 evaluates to -0.4 Ang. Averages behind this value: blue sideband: 39.2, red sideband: 39.7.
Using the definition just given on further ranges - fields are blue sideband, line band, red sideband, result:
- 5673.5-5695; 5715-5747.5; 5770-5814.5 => -0.8 Ang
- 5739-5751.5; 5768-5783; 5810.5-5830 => 0.1 Ang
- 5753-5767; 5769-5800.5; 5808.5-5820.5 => 0.2 Ang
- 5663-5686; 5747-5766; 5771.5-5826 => 0.1 Ang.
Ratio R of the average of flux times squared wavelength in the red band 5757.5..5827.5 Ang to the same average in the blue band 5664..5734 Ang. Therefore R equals 1.04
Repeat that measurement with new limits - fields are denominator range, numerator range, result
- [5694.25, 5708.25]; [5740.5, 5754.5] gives 1.04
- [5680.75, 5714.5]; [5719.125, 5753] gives 1.05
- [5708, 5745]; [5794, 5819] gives 1.02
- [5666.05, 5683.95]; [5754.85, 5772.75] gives 1.03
